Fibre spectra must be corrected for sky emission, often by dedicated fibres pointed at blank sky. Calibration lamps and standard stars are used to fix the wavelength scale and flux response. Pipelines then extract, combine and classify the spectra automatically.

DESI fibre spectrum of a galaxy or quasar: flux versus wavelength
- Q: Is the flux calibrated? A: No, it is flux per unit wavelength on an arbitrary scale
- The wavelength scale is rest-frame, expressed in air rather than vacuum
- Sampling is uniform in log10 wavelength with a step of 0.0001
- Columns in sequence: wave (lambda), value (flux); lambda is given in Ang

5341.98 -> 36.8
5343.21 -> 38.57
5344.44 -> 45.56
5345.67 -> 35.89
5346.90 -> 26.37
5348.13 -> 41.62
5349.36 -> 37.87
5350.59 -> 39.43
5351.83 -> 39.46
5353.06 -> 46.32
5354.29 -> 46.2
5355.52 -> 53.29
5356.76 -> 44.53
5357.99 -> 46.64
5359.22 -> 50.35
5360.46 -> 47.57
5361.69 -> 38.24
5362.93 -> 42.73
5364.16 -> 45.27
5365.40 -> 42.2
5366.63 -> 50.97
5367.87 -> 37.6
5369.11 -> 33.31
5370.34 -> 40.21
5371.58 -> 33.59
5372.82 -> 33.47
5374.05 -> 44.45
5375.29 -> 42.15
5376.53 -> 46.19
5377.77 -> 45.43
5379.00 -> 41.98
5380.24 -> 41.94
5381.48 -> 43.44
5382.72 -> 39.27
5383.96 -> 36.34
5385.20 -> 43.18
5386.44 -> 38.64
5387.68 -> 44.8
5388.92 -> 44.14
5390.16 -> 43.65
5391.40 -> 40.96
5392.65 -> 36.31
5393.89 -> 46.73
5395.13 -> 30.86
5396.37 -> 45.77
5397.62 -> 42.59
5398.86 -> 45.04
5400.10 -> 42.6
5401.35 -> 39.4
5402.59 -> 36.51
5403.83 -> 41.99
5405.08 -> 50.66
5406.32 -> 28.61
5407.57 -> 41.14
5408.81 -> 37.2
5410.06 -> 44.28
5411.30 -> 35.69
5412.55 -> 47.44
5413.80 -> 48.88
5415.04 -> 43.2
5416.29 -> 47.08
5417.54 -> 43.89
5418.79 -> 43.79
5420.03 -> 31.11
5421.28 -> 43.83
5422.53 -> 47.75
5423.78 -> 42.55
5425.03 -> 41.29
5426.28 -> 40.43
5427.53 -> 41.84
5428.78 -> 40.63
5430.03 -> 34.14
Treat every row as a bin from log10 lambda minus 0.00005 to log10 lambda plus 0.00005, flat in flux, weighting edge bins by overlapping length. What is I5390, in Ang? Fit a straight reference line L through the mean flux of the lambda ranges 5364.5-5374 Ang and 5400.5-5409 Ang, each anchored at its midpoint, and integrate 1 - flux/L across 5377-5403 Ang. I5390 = -1.3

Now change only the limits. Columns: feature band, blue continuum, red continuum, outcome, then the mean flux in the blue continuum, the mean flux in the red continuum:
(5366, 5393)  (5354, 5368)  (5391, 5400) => 1.4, 45.7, 41.3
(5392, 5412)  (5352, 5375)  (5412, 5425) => 1.5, 43.1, 43.8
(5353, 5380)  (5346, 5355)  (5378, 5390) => -1.7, 39.7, 41.8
